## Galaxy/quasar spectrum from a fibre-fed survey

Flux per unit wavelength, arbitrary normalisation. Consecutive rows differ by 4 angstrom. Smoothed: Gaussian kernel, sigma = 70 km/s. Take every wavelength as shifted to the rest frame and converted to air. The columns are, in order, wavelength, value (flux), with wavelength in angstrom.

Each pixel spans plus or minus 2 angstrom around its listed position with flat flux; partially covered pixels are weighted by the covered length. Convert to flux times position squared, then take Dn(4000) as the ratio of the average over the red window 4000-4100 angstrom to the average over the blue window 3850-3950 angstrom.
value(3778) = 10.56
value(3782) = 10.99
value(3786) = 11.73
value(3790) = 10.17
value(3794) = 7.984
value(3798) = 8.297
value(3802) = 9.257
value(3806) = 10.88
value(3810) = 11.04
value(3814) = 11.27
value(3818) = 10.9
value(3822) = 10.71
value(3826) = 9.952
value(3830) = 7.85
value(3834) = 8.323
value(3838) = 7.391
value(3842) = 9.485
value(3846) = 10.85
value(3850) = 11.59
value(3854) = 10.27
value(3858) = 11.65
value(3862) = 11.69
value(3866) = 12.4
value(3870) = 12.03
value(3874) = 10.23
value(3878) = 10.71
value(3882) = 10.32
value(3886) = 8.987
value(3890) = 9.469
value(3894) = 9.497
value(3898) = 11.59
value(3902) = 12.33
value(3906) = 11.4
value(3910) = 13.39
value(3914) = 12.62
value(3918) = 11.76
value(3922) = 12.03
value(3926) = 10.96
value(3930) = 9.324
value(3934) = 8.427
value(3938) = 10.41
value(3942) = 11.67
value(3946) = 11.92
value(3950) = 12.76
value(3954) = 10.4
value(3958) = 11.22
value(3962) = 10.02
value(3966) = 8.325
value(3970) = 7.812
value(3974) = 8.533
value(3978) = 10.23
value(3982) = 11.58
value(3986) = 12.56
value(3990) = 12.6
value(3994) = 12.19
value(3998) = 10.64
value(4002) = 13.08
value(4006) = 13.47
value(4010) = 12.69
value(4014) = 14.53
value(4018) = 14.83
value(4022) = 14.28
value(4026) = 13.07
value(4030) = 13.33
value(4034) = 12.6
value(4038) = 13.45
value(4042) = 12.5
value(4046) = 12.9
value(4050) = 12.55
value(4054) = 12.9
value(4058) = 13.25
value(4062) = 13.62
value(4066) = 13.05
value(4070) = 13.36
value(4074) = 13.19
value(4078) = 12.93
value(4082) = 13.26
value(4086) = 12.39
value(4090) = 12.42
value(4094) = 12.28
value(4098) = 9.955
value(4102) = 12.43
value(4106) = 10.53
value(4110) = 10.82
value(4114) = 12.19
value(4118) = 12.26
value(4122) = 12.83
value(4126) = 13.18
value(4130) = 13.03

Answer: 1.3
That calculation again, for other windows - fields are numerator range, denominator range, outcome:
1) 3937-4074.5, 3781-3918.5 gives 1.25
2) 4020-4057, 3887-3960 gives 1.24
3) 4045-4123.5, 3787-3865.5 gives 1.41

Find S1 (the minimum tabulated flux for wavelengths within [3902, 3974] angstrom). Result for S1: 7.812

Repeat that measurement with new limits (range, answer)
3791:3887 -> 7.391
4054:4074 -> 12.9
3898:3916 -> 11.4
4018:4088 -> 12.39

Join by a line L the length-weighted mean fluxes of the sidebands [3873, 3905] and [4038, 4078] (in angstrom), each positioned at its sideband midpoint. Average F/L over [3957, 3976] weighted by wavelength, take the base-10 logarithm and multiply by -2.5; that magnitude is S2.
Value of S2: 0.27 mag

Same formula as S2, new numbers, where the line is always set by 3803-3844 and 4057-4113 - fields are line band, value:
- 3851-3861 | -0.103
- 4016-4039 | -0.154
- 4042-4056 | -0.064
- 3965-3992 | 0.102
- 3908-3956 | -0.046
